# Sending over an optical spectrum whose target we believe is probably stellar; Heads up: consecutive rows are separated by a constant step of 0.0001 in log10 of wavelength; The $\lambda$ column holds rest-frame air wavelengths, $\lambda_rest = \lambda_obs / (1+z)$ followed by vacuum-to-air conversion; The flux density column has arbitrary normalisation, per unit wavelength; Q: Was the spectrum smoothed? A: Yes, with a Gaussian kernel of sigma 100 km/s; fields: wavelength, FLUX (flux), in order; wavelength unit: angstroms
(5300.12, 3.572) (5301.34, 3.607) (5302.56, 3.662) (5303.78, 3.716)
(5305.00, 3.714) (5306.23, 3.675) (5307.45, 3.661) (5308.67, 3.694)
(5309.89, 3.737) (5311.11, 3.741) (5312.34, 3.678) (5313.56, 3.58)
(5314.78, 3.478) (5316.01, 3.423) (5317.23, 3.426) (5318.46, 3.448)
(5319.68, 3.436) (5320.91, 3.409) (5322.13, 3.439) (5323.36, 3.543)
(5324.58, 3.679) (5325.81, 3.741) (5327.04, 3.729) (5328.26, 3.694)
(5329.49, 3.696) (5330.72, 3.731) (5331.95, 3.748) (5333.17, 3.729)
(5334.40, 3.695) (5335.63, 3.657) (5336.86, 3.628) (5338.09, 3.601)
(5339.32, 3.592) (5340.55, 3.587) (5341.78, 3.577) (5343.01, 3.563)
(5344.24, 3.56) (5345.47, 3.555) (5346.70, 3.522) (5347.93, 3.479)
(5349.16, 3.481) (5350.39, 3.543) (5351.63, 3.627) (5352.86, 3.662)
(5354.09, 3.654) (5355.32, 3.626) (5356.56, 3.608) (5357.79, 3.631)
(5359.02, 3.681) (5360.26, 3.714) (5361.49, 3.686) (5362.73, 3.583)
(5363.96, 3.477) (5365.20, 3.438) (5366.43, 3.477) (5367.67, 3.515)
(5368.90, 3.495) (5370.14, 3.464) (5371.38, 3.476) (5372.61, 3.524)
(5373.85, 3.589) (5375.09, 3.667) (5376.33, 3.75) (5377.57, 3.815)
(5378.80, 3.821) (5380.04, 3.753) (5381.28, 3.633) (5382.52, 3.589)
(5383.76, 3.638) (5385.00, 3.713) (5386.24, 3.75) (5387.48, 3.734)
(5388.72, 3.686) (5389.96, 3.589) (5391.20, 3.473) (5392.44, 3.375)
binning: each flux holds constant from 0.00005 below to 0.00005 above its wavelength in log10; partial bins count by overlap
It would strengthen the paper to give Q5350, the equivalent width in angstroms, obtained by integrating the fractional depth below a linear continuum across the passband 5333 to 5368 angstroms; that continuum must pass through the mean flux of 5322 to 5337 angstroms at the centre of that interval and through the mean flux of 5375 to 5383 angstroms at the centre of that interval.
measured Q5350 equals 1.02 angstroms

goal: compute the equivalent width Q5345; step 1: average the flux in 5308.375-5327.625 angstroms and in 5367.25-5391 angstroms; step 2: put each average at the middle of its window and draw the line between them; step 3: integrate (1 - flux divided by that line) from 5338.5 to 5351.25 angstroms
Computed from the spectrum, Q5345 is 0.2 angstroms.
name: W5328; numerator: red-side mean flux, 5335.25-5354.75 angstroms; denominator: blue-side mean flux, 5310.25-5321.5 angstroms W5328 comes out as 1.0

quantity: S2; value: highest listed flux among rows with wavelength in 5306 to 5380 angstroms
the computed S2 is 3.821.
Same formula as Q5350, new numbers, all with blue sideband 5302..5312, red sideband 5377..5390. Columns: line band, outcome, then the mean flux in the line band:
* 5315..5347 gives 0.95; 3.59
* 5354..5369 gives 0.49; 3.59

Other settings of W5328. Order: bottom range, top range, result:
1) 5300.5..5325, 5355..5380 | 1.01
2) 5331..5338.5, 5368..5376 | 0.96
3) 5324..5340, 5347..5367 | 0.97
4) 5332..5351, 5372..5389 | 1.03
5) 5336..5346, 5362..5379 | 1.00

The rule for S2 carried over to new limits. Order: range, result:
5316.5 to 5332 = 3.748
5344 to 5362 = 3.714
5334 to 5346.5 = 3.695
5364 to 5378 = 3.815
